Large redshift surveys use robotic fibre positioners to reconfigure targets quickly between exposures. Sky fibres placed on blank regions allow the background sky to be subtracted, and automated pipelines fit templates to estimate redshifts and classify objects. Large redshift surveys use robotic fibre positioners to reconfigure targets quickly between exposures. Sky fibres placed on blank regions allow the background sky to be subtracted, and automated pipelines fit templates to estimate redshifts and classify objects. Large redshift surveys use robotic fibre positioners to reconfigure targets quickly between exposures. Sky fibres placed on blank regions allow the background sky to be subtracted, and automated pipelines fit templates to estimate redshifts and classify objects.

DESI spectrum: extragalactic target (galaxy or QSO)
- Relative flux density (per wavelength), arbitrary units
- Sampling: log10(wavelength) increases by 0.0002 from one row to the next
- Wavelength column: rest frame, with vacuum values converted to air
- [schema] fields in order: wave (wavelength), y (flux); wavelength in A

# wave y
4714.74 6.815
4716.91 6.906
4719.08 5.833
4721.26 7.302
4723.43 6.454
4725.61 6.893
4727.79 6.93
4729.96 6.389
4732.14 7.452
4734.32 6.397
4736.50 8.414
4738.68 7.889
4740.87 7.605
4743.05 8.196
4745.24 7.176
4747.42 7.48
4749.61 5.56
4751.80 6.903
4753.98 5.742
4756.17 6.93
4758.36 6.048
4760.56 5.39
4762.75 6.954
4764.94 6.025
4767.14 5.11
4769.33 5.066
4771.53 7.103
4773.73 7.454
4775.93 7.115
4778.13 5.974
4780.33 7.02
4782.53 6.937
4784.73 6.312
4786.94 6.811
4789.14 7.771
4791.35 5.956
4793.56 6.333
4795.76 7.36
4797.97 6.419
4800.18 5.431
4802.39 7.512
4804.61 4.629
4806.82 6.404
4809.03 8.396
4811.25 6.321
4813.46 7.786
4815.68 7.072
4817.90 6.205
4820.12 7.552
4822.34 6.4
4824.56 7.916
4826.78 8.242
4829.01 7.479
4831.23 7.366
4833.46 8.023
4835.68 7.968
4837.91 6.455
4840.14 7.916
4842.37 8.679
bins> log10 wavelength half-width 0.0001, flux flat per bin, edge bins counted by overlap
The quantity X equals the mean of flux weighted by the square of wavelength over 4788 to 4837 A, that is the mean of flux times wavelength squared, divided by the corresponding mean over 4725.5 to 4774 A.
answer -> 1.1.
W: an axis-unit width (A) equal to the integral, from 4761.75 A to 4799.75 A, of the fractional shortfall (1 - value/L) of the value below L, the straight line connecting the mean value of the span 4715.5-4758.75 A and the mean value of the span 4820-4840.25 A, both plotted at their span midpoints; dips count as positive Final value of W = 3.5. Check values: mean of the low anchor 6.94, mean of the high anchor 7.51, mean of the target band 6.55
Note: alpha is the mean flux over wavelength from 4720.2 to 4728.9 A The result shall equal 6.9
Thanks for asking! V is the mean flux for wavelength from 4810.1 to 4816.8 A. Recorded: 7.06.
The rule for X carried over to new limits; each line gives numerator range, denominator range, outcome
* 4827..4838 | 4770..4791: 1.13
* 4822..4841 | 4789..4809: 1.19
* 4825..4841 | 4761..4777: 1.23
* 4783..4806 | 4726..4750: 0.91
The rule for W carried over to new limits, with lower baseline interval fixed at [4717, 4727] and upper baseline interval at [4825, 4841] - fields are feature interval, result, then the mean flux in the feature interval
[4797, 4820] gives 2.4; 6.66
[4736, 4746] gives -1.5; 7.84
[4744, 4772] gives 2.9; 6.26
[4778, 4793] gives 1.0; 6.72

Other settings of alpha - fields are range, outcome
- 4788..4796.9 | 6.86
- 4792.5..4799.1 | 6.71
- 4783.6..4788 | 6.56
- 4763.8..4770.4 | 5.42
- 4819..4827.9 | 7.52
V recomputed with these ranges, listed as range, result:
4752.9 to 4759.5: 6.23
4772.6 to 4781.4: 6.89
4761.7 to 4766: 6.49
